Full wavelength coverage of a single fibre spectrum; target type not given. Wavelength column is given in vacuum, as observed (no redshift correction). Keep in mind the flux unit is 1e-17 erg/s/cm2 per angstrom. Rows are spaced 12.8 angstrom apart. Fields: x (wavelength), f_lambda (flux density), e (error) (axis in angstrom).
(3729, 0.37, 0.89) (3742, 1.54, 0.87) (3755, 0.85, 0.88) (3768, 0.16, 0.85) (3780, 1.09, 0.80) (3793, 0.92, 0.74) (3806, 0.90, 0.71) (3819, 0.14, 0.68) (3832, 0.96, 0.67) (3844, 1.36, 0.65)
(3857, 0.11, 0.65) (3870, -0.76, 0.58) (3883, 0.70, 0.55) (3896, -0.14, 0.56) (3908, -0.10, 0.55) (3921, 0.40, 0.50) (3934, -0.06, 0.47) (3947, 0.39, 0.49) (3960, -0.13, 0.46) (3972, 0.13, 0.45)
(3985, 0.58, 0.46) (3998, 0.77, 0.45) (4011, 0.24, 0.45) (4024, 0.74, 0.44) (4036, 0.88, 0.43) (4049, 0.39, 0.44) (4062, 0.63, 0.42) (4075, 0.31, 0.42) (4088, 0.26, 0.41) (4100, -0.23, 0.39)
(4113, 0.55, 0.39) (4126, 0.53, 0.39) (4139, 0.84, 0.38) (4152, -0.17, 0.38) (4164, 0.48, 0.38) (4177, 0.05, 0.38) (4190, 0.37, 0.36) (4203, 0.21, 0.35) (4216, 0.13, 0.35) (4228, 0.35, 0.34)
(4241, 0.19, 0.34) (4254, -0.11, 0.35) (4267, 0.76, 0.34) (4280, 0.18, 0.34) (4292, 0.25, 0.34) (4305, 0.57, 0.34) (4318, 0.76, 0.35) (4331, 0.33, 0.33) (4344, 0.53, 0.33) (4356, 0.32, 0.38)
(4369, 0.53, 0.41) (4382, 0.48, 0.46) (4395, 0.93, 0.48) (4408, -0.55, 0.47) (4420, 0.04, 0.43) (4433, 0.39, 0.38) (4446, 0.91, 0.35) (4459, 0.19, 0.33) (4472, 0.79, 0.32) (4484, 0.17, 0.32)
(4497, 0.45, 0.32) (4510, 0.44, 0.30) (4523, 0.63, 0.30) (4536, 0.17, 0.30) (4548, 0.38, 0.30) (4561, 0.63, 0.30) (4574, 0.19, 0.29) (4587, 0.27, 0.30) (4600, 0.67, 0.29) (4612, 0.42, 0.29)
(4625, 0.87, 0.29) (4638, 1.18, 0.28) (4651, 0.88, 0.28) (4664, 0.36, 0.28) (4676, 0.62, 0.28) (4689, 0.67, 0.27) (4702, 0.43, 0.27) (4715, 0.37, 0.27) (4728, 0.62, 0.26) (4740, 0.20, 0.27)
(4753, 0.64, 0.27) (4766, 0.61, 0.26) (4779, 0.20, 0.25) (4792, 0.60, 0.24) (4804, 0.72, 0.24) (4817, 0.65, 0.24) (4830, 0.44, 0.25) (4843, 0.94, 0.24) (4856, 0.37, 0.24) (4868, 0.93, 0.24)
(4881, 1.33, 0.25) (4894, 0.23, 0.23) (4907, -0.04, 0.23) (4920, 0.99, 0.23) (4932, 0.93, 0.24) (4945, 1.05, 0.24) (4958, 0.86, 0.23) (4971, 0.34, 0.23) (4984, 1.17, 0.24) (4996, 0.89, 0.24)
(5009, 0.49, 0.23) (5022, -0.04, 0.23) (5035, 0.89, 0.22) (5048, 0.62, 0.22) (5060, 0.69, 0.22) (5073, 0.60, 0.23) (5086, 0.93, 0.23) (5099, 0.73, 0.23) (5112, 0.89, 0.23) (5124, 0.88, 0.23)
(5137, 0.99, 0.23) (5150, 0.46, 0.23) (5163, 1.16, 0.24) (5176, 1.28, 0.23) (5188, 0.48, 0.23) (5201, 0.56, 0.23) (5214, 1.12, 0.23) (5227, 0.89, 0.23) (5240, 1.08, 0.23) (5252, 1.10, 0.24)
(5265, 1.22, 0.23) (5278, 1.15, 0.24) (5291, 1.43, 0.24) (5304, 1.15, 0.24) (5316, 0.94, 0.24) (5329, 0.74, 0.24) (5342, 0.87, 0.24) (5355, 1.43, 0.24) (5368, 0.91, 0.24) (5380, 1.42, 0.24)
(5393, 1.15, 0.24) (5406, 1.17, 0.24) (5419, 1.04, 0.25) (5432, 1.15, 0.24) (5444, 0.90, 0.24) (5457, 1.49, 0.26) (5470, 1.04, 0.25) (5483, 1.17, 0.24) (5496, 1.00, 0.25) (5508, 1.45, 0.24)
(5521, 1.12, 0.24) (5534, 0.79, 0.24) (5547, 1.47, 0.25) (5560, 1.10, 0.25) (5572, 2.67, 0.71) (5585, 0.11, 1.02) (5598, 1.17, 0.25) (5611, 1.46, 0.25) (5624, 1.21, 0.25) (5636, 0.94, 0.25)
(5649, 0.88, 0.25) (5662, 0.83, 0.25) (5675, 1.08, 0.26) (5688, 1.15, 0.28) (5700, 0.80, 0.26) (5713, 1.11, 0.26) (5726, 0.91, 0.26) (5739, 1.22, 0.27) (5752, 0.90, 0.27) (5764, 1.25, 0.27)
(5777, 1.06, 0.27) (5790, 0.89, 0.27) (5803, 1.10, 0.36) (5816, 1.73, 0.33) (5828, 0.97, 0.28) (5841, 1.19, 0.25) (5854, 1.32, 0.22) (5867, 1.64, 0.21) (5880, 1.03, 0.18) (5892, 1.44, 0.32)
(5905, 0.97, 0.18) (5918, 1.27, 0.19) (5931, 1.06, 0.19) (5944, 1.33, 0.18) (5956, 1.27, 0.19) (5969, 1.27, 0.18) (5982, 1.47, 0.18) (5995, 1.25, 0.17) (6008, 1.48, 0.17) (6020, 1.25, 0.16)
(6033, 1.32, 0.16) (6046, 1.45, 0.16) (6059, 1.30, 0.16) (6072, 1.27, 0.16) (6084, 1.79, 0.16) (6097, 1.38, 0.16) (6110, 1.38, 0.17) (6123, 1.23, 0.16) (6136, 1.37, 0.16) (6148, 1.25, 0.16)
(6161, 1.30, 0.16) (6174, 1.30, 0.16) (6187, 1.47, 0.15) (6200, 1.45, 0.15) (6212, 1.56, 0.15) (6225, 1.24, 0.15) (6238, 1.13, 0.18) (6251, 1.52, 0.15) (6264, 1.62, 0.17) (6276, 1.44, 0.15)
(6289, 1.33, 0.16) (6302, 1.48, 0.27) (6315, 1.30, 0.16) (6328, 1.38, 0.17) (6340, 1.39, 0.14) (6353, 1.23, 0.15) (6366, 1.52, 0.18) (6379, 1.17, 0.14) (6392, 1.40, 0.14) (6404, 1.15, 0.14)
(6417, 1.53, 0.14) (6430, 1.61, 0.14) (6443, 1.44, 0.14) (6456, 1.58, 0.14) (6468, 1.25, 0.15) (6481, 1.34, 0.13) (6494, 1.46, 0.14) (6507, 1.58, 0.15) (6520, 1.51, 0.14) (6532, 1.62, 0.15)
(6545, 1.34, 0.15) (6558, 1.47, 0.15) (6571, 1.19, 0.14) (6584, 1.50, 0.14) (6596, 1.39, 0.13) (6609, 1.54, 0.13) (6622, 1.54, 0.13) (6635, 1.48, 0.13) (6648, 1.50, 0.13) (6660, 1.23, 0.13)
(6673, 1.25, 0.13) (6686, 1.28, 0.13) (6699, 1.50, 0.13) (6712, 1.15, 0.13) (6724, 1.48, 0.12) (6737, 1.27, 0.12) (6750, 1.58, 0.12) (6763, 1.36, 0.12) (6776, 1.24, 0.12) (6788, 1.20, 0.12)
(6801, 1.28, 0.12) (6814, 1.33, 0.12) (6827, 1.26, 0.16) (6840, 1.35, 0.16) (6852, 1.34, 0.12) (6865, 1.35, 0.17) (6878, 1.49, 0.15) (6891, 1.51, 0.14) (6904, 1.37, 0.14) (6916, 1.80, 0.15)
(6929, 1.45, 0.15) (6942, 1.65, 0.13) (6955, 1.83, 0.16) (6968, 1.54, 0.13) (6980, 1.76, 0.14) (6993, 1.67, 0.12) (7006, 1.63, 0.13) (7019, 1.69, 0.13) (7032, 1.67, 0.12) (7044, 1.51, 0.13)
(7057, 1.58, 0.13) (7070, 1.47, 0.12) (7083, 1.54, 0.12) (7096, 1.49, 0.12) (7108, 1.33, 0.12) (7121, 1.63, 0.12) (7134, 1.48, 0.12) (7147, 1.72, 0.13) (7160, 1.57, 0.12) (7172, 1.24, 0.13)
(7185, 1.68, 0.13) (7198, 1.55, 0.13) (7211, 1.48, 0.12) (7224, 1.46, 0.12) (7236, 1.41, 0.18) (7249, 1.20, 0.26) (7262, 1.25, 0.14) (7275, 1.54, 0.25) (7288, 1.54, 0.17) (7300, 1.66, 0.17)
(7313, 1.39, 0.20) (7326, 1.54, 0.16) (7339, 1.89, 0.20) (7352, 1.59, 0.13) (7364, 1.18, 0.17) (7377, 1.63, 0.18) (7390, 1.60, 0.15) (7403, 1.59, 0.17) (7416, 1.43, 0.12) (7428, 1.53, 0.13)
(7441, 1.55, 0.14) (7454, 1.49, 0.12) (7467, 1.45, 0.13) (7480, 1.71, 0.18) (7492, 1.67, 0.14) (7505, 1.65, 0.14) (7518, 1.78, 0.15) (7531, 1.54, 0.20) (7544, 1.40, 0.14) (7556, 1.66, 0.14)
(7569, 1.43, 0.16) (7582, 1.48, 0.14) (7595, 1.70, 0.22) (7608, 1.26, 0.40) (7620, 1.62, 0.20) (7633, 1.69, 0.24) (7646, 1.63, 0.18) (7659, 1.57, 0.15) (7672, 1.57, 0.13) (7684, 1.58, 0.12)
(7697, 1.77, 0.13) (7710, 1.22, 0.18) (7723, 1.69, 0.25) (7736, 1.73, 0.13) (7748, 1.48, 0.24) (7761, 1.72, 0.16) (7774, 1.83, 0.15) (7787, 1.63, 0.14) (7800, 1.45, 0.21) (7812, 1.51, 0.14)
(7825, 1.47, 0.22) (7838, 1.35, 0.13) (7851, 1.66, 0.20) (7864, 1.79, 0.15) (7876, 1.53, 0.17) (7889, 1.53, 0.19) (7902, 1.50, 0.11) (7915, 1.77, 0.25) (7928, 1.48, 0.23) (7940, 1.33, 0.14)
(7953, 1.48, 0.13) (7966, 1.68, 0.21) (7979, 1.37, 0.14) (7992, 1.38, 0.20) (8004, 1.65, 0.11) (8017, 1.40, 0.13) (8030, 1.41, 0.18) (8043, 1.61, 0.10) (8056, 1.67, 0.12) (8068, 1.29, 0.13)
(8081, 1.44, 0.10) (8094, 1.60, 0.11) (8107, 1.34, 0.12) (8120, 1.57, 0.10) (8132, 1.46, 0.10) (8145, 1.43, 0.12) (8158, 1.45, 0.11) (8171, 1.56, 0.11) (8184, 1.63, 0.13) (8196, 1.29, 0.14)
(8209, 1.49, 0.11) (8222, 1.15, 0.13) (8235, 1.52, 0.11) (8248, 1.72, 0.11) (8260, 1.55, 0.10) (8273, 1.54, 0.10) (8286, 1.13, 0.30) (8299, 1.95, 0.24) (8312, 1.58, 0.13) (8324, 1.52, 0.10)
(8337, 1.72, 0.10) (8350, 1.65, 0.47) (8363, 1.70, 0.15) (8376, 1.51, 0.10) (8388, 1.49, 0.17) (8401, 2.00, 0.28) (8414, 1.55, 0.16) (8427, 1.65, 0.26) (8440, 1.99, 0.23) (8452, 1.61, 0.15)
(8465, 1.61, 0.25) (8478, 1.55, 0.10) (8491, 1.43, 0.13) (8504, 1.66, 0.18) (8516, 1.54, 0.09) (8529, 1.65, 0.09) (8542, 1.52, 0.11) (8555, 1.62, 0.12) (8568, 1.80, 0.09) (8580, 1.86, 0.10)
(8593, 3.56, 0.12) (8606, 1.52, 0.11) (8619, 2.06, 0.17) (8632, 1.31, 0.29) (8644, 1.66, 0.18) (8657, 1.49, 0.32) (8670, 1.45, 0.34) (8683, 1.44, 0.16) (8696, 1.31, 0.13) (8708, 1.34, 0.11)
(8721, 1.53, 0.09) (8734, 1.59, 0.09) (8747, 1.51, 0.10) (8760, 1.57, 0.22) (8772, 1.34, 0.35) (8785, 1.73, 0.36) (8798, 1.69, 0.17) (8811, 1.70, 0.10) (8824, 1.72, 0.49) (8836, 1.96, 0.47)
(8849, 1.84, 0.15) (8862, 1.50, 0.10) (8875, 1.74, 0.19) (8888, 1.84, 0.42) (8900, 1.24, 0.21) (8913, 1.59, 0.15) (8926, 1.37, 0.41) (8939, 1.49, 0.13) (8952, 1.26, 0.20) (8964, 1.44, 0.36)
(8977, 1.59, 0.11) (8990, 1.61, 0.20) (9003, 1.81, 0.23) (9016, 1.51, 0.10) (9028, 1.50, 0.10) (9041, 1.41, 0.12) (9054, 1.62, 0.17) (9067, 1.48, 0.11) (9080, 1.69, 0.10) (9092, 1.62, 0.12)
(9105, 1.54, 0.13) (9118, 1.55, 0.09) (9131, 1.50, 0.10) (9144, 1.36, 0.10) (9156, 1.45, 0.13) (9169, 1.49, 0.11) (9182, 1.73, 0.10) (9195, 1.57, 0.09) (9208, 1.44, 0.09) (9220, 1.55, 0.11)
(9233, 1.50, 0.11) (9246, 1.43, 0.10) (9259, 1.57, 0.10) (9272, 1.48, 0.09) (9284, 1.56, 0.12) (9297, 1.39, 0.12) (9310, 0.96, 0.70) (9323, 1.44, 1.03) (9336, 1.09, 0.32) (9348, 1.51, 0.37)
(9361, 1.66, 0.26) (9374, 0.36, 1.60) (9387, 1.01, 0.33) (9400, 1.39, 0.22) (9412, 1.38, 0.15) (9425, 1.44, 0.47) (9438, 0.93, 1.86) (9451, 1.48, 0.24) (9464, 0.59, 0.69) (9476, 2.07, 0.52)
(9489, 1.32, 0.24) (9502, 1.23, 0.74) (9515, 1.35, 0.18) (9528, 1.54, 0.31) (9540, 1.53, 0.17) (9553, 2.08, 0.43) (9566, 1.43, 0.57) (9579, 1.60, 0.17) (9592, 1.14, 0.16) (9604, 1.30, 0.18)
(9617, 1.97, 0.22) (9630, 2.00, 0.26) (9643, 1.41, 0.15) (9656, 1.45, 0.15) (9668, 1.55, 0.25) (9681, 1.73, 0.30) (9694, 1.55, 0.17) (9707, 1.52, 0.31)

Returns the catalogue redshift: 0.309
